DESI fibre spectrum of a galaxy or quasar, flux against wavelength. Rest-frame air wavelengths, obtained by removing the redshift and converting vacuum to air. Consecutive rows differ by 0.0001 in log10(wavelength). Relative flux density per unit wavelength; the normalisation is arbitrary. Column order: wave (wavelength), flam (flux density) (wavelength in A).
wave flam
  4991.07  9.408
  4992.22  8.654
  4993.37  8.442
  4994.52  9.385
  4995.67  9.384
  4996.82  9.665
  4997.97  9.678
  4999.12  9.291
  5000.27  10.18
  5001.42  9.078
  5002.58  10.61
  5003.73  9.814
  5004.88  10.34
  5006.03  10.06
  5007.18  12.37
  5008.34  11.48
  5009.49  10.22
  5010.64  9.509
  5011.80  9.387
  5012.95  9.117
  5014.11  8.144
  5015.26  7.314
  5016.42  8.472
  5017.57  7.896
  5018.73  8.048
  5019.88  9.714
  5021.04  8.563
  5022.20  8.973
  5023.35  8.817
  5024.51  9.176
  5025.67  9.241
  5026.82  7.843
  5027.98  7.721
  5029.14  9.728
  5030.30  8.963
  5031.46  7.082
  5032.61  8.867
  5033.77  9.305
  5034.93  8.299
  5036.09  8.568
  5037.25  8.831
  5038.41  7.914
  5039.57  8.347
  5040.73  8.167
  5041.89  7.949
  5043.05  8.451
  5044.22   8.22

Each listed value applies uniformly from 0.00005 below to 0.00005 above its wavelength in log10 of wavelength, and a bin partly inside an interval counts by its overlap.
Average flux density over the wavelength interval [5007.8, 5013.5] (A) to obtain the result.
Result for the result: 9.95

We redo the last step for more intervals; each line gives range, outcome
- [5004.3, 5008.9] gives 11.1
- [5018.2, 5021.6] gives 8.79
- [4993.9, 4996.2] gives 9.37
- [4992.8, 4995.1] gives 8.92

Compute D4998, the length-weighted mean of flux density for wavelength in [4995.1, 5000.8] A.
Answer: 9.64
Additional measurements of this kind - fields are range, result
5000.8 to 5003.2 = 9.83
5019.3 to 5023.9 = 9.03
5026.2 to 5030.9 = 8.56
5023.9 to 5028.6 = 8.5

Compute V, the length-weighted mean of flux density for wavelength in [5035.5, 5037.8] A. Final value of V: 8.69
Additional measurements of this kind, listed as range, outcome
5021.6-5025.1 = 8.98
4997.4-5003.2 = 9.76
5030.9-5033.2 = 8.01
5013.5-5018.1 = 7.96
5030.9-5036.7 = 8.44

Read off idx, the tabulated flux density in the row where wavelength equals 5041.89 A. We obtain 7.949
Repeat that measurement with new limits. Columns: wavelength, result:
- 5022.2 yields 8.973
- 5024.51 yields 9.176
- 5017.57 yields 7.896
